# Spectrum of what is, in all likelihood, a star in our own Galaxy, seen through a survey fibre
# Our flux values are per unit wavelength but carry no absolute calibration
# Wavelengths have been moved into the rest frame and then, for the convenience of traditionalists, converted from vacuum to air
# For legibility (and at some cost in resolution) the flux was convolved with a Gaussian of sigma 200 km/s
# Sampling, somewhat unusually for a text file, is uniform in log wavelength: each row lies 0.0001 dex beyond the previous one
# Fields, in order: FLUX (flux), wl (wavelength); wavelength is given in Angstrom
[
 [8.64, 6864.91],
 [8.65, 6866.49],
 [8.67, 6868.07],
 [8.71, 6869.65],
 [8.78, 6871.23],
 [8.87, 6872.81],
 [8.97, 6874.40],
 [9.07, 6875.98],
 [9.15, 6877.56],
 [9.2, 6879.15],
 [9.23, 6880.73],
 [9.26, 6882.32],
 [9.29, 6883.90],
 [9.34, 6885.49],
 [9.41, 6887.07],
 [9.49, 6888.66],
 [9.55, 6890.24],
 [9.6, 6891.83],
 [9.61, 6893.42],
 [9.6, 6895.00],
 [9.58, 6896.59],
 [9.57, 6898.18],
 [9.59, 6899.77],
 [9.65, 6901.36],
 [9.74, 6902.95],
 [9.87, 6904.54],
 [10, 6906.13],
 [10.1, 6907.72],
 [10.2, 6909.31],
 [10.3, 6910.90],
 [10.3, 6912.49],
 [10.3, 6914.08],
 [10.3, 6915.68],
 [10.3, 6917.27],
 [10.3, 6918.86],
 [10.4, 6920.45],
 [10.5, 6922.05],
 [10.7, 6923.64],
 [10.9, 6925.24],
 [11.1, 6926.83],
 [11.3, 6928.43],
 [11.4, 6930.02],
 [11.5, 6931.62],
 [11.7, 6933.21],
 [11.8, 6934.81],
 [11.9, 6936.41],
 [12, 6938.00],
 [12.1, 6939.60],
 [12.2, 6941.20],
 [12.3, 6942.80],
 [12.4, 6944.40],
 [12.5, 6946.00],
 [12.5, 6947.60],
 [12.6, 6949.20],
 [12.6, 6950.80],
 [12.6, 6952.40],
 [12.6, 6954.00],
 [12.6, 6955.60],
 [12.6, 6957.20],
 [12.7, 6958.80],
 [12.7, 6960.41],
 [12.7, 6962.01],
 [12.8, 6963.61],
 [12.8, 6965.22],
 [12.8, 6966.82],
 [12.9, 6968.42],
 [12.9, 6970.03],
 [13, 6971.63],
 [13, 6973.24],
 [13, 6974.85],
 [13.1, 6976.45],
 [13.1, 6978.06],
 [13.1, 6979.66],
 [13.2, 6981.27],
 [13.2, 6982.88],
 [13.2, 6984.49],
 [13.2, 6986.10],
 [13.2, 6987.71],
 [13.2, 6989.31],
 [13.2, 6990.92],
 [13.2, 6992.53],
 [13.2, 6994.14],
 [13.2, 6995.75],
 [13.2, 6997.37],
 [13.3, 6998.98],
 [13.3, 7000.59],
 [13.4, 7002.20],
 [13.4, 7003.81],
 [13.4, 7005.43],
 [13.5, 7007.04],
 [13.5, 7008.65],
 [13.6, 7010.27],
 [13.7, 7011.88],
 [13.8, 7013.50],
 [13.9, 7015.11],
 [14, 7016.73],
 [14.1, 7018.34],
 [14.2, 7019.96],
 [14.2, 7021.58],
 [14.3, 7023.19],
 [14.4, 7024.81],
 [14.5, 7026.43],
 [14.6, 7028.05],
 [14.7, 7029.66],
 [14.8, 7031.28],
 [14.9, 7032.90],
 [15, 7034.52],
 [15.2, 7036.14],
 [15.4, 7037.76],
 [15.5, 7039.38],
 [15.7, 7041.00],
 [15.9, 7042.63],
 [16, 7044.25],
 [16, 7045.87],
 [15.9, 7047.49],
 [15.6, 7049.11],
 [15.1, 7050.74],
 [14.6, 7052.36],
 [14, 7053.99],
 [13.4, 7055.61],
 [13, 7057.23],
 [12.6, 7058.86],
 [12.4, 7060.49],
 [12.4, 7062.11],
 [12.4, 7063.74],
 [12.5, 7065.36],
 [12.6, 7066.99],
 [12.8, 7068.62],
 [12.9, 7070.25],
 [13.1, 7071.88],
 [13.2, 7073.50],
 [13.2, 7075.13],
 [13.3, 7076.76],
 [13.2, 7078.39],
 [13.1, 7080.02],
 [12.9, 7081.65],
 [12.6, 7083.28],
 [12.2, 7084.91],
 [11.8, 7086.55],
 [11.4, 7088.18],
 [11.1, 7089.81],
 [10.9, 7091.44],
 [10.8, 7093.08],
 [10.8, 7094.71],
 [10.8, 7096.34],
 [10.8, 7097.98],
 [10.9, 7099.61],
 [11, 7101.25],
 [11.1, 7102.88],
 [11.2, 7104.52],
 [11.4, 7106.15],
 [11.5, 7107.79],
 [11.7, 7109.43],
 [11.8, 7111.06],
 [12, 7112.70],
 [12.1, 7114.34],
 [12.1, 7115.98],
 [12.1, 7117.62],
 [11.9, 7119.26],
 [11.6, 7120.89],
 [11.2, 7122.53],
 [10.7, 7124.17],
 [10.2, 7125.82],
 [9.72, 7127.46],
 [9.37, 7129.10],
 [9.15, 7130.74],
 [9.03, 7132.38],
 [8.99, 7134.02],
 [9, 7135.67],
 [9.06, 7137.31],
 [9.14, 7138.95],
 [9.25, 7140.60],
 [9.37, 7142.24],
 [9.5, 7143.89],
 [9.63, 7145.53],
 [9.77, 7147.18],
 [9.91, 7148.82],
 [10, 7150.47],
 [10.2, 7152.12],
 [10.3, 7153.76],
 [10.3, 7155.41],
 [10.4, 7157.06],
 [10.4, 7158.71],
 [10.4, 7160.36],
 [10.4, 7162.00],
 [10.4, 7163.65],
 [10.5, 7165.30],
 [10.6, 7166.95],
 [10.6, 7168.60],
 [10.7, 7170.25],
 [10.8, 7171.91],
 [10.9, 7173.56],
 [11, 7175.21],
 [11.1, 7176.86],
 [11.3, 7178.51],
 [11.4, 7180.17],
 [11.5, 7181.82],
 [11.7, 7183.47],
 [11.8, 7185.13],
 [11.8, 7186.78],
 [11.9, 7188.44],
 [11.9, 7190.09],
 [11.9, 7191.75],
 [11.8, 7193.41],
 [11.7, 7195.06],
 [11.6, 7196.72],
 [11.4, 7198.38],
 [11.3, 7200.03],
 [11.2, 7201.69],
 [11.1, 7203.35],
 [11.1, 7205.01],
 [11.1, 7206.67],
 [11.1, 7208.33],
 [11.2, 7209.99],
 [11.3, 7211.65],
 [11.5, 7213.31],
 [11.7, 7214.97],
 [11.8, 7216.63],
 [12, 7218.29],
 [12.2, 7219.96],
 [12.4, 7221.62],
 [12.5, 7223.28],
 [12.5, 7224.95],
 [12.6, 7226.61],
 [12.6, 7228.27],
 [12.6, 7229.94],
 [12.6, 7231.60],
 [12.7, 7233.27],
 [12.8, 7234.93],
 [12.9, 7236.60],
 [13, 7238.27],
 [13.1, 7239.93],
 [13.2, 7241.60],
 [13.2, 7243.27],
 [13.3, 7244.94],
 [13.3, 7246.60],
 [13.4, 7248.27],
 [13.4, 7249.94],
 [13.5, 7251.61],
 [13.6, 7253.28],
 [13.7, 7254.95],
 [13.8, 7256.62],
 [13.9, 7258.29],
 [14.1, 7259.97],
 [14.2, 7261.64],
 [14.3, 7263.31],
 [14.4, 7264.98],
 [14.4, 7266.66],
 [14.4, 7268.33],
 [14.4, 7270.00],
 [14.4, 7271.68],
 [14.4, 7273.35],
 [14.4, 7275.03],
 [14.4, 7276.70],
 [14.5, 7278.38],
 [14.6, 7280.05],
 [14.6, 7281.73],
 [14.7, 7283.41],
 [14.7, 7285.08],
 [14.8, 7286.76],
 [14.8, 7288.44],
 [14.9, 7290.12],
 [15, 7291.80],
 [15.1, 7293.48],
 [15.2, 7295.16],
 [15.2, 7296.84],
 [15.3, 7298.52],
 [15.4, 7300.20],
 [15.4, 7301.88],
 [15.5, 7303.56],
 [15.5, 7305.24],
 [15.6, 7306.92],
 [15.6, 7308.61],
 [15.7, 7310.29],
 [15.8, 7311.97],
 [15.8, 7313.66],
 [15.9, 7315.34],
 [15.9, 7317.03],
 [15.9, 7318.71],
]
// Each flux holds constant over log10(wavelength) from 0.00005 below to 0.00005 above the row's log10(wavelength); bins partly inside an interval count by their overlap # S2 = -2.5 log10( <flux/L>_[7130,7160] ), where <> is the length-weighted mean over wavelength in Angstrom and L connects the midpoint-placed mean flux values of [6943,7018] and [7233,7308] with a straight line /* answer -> 0.39 mag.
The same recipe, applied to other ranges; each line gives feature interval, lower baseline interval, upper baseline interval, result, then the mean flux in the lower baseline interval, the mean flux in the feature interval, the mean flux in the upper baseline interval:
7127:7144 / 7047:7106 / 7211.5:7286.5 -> 0.359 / 12.5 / 9.21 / 13.4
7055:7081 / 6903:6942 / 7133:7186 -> -0.218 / 10.9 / 12.9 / 10.3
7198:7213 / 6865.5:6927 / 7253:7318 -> 0.225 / 9.68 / 11.2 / 14.8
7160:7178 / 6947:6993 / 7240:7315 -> 0.289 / 12.9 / 10.7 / 14.5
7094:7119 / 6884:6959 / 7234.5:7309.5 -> 0.116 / 10.9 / 11.4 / 14.3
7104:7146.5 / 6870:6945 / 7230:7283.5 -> 0.186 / 10.3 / 10.5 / 13.8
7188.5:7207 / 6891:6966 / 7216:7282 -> 0.142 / 11.2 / 11.5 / 13.4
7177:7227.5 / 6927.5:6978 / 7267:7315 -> 0.223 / 12.4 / 11.7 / 15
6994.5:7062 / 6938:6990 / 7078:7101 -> -0.170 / 12.8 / 14.2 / 11.6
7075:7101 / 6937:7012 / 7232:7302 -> 0.138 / 12.9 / 11.8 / 14.1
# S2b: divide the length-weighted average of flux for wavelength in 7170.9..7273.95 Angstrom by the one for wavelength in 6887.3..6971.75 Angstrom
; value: 1.11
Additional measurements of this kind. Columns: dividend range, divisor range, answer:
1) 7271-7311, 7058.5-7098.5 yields 1.22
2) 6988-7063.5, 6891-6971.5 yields 1.25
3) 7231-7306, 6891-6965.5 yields 1.27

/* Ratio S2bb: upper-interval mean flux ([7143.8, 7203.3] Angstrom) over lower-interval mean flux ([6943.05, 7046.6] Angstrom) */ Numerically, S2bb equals 0.80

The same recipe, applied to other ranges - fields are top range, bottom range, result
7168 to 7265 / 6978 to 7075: 0.88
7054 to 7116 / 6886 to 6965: 1.09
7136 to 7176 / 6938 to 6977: 0.80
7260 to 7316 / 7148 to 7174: 1.43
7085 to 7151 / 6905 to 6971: 0.91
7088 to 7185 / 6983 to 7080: 0.77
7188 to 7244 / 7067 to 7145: 1.07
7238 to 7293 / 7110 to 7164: 1.37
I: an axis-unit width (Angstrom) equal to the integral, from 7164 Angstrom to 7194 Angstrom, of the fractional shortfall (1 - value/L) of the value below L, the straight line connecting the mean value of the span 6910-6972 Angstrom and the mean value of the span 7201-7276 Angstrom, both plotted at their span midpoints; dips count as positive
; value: 3.39 Angstrom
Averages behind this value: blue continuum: 11.8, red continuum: 12.9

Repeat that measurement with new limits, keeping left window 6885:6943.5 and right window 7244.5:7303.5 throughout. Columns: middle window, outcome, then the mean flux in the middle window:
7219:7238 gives 1.82 Angstrom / 12.6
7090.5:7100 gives 1.25 Angstrom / 10.8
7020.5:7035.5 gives -3.65 Angstrom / 14.6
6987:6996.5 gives -1.55 Angstrom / 13.2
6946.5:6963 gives -2.52 Angstrom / 12.6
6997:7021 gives -4.36 Angstrom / 13.6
